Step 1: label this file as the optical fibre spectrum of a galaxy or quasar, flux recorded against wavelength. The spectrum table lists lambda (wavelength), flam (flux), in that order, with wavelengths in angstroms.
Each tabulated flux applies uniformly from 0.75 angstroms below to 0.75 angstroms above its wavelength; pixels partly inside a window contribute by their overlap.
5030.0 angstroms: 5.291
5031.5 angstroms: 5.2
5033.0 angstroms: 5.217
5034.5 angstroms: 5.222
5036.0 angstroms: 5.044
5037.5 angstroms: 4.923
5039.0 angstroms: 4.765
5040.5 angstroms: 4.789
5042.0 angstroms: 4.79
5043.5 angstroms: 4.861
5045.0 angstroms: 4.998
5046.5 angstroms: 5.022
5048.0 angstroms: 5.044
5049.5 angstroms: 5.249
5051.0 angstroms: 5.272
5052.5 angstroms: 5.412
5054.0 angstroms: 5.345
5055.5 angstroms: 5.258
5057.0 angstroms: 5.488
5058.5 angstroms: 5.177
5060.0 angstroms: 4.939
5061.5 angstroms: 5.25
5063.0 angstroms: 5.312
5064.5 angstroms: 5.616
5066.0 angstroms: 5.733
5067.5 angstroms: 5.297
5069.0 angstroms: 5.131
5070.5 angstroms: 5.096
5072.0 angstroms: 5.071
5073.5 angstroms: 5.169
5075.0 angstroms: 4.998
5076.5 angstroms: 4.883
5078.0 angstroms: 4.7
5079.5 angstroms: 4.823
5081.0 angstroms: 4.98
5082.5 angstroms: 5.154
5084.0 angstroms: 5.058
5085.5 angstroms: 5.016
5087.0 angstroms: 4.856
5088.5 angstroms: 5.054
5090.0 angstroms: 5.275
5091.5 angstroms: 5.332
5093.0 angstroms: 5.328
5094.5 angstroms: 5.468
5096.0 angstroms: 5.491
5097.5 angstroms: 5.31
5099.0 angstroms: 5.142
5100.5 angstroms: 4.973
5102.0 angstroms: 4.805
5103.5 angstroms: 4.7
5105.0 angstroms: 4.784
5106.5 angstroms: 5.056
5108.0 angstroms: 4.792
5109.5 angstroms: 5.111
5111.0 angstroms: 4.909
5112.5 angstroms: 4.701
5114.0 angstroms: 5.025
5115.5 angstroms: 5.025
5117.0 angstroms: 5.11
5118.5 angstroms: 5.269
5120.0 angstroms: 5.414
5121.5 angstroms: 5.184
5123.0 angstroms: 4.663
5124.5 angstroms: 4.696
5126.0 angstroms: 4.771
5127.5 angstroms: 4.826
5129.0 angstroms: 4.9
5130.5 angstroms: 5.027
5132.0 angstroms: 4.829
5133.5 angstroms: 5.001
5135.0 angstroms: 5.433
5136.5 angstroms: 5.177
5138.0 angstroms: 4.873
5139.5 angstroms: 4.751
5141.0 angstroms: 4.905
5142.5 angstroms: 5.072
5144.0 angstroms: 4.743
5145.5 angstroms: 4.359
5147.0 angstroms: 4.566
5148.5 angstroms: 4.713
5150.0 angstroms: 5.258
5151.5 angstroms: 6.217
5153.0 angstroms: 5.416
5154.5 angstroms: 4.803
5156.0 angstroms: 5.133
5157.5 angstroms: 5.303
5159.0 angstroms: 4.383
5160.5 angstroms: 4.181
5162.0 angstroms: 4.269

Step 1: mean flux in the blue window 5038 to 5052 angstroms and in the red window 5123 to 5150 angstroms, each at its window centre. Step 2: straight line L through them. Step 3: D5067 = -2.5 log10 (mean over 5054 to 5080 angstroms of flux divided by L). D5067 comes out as -0.05 mag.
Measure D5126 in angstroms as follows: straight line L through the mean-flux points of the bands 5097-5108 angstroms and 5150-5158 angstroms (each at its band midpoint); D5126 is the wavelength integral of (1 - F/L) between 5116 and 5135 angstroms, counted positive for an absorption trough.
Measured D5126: 0.52 angstroms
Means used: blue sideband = 4.95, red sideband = 5.37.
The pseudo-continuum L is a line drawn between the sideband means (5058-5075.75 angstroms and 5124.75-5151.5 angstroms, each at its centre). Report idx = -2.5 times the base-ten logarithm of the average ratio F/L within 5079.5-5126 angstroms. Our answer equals 0.01 mag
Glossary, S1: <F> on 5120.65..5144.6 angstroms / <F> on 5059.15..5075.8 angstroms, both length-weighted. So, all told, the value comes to 0.94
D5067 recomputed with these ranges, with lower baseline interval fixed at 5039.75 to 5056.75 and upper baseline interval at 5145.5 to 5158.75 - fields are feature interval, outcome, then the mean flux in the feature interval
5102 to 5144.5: 0.032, 4.95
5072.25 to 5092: 0.018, 5.02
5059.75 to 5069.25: -0.052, 5.36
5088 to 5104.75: -0.012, 5.16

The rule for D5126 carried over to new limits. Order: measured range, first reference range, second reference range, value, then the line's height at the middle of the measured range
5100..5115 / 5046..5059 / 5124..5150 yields 0.4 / 5.01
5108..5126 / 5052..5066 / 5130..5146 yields 0.2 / 5.04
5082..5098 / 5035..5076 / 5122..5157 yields -0.4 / 5.07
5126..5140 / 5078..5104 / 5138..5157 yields 0.1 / 5.02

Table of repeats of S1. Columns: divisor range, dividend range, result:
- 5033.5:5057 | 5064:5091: 1.00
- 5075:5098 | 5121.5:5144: 0.96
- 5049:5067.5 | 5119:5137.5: 0.94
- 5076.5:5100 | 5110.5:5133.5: 0.97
